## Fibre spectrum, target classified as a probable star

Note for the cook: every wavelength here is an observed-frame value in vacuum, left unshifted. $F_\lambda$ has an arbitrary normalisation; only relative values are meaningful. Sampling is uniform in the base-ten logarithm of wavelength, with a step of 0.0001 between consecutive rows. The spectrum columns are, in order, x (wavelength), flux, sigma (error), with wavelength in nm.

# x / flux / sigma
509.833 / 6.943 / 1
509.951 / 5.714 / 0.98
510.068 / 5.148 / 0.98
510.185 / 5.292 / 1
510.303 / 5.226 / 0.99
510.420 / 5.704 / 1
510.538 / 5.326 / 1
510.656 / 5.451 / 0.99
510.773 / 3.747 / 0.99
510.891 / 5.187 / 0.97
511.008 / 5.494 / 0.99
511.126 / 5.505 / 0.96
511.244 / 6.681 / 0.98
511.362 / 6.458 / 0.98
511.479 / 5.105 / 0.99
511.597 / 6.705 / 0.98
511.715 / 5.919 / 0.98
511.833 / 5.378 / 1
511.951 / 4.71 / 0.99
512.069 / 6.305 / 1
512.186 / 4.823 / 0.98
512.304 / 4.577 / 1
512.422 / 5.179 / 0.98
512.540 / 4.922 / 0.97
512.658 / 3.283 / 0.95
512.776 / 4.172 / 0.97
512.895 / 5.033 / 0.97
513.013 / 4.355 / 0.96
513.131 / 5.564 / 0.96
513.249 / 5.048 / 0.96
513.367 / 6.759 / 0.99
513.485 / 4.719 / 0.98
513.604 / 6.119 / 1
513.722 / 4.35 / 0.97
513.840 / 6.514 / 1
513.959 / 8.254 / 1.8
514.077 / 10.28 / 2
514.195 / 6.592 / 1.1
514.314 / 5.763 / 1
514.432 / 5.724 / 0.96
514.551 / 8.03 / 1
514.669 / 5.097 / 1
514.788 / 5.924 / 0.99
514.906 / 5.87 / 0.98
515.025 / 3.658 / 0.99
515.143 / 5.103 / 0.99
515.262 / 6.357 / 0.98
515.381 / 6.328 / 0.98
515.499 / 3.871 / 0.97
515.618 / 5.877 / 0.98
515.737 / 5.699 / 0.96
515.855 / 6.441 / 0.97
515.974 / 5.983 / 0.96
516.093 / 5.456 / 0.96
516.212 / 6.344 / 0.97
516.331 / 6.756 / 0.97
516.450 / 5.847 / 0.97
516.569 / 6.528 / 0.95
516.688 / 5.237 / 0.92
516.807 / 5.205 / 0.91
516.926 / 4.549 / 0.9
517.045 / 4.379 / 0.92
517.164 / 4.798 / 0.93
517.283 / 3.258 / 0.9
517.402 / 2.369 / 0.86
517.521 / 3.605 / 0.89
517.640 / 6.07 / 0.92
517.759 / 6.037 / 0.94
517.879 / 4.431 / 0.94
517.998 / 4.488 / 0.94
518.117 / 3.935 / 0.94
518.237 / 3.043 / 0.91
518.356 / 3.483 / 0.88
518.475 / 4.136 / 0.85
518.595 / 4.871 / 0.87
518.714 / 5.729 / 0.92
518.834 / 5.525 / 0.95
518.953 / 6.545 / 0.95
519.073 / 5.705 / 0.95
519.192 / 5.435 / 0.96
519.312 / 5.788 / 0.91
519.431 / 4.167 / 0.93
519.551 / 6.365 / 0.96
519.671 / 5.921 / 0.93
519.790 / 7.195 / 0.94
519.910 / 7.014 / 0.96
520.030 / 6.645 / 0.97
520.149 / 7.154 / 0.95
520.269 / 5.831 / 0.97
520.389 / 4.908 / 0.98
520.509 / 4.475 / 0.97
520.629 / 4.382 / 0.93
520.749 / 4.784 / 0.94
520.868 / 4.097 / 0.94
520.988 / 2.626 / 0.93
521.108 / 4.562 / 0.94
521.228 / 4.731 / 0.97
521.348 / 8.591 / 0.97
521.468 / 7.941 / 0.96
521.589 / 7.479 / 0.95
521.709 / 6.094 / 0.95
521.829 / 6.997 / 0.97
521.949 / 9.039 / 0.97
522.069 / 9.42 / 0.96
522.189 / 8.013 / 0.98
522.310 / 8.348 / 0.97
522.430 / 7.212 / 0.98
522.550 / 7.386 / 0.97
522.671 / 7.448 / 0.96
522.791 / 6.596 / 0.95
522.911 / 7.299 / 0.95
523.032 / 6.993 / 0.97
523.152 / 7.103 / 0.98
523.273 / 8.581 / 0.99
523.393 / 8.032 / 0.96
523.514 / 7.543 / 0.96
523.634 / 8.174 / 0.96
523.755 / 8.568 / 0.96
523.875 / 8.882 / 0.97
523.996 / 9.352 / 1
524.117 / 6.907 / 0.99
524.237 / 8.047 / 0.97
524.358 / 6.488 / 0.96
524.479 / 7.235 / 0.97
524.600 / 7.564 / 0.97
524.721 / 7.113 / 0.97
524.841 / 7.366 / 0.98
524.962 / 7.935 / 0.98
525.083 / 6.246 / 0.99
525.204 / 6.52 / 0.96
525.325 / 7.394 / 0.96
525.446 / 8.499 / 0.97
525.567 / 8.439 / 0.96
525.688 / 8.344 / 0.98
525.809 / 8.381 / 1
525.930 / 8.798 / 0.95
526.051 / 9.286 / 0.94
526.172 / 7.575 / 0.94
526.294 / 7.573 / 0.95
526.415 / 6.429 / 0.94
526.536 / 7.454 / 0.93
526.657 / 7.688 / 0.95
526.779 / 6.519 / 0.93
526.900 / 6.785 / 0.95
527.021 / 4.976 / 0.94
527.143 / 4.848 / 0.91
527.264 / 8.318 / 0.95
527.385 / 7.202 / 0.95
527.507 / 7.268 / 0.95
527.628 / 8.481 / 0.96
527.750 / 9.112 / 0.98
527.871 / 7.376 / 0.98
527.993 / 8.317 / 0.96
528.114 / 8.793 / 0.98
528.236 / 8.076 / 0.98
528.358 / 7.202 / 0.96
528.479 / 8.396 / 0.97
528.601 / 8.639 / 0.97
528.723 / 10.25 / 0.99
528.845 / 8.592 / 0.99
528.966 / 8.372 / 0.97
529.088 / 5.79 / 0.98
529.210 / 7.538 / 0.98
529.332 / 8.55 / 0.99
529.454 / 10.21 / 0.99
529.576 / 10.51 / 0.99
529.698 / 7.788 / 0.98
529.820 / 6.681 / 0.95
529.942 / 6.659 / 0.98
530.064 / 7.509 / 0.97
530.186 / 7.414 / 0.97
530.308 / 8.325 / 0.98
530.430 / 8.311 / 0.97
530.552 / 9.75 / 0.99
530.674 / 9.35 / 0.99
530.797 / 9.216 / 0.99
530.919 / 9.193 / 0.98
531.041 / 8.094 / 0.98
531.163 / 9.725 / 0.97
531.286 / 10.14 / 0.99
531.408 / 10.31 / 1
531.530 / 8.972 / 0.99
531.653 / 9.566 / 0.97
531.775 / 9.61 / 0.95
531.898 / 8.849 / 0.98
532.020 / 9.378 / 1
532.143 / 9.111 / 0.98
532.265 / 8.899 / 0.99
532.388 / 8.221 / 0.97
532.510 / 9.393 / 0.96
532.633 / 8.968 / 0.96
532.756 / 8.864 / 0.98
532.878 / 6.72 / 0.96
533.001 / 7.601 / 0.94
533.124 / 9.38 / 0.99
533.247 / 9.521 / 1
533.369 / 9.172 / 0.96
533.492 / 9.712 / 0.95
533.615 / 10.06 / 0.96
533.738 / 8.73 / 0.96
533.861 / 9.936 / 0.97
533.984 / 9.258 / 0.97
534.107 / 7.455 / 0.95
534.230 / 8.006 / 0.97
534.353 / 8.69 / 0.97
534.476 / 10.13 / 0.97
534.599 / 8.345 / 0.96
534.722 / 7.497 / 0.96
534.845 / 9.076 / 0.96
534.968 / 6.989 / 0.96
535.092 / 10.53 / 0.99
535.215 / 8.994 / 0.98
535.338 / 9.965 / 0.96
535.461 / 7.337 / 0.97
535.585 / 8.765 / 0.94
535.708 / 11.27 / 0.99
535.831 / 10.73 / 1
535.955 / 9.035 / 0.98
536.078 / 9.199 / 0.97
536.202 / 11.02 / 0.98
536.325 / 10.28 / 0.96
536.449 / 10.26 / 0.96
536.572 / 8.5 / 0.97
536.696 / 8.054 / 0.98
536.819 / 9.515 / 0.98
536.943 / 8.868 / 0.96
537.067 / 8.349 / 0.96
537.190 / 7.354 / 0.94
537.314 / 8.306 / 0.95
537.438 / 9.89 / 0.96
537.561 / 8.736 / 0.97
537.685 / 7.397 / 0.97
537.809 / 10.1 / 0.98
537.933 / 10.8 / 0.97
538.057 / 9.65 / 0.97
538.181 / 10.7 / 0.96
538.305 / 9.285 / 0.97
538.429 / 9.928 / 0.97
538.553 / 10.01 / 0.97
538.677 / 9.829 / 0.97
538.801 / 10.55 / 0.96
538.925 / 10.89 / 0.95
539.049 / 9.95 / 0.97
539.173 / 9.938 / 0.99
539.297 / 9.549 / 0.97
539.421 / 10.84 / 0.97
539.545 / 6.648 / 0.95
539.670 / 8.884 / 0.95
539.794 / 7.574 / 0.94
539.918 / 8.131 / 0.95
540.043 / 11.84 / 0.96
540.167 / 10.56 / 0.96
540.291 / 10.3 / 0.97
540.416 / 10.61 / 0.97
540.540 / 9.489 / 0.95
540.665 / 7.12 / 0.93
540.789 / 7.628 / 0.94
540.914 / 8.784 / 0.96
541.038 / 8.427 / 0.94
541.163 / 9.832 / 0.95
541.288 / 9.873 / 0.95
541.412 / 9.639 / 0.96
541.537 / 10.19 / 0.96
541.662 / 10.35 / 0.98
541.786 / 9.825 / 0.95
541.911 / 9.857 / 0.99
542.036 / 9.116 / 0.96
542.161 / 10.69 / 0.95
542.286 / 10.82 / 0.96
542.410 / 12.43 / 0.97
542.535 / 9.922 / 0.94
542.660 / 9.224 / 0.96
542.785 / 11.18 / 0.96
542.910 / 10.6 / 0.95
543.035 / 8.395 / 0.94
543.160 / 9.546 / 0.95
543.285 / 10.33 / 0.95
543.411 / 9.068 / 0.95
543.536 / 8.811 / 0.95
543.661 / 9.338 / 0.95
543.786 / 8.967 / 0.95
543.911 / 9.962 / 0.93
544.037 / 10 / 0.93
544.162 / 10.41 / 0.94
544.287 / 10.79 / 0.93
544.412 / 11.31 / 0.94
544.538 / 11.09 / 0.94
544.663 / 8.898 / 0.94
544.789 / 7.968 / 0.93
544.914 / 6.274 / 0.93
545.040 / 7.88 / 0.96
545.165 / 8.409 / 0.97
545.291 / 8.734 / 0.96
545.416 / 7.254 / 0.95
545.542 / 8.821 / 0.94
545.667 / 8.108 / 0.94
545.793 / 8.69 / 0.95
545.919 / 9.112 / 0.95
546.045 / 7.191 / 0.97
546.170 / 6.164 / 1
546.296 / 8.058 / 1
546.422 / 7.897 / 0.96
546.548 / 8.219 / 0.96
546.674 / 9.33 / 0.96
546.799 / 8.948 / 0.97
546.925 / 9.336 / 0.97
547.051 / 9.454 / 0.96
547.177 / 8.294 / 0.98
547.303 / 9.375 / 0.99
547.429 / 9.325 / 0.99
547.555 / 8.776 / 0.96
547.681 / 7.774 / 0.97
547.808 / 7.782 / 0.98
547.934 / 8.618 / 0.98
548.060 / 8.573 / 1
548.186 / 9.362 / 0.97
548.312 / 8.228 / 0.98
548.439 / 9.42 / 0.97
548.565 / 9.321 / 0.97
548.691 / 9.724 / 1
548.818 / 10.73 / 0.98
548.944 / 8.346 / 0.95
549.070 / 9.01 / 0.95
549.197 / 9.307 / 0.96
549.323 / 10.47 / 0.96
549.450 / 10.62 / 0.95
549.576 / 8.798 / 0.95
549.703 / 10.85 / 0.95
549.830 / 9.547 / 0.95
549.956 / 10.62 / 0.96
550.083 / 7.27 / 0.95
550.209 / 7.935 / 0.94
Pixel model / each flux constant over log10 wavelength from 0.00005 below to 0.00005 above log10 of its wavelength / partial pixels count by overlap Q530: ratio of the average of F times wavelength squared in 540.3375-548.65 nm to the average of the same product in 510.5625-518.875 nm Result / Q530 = 1.9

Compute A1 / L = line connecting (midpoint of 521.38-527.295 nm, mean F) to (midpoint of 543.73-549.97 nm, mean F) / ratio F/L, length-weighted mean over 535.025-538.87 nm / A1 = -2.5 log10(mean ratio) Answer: -0.133 mag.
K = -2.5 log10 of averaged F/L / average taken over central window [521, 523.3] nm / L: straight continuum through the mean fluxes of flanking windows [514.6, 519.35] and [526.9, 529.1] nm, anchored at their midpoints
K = -0.13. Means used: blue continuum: 5.15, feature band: 7.24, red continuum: 7.8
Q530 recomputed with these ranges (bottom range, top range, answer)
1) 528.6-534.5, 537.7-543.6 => 1.14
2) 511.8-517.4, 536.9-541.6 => 1.87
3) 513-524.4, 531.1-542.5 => 1.65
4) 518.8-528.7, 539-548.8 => 1.39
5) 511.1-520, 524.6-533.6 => 1.59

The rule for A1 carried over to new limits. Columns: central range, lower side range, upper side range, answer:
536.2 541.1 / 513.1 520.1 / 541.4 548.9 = -0.122 mag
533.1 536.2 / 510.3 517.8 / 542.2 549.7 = -0.165 mag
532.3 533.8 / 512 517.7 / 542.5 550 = -0.170 mag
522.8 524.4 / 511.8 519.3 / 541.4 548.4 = -0.220 mag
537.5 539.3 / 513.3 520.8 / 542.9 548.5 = -0.224 mag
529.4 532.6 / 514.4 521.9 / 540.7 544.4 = -0.152 mag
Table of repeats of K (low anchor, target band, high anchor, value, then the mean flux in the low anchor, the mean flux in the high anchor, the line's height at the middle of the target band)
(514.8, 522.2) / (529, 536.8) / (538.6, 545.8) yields -0.126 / 5.52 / 9.49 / 7.93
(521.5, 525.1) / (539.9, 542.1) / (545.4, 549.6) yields -0.128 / 7.67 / 8.8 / 8.49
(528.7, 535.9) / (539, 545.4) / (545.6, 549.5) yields -0.081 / 8.84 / 8.82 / 8.83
